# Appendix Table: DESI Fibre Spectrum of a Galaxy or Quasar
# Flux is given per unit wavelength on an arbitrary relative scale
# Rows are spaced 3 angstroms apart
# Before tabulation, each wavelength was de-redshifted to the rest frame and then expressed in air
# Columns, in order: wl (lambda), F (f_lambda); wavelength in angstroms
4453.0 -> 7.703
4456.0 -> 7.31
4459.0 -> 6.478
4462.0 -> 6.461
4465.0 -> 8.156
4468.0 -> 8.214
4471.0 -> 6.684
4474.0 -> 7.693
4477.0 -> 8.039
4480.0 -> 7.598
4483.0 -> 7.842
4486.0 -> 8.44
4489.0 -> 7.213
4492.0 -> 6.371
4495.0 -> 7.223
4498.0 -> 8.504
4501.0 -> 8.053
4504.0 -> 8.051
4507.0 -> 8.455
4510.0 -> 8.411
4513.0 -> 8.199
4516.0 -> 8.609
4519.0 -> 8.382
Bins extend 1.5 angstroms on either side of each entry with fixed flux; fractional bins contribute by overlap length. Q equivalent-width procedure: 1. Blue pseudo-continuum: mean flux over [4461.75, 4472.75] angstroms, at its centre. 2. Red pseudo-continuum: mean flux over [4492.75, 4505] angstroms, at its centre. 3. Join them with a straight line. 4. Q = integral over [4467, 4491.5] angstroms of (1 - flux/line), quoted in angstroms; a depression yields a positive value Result -0.1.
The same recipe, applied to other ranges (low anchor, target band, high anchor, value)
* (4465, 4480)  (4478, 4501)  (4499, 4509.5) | 0.98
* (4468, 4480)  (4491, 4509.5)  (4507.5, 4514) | 0.63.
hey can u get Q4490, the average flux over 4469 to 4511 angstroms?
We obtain 7.75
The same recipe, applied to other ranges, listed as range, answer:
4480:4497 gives 7.47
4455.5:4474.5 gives 7.26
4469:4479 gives 7.52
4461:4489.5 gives 7.67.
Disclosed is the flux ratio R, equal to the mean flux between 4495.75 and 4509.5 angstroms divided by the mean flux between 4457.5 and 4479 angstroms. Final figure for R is 1.11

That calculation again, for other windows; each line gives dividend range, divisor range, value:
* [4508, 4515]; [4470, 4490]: 1.09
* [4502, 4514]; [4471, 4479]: 1.08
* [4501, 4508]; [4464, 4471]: 1.04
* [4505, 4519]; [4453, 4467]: 1.17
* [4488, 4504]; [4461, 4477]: 1.00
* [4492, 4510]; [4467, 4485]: 1.03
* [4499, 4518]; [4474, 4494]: 1.10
